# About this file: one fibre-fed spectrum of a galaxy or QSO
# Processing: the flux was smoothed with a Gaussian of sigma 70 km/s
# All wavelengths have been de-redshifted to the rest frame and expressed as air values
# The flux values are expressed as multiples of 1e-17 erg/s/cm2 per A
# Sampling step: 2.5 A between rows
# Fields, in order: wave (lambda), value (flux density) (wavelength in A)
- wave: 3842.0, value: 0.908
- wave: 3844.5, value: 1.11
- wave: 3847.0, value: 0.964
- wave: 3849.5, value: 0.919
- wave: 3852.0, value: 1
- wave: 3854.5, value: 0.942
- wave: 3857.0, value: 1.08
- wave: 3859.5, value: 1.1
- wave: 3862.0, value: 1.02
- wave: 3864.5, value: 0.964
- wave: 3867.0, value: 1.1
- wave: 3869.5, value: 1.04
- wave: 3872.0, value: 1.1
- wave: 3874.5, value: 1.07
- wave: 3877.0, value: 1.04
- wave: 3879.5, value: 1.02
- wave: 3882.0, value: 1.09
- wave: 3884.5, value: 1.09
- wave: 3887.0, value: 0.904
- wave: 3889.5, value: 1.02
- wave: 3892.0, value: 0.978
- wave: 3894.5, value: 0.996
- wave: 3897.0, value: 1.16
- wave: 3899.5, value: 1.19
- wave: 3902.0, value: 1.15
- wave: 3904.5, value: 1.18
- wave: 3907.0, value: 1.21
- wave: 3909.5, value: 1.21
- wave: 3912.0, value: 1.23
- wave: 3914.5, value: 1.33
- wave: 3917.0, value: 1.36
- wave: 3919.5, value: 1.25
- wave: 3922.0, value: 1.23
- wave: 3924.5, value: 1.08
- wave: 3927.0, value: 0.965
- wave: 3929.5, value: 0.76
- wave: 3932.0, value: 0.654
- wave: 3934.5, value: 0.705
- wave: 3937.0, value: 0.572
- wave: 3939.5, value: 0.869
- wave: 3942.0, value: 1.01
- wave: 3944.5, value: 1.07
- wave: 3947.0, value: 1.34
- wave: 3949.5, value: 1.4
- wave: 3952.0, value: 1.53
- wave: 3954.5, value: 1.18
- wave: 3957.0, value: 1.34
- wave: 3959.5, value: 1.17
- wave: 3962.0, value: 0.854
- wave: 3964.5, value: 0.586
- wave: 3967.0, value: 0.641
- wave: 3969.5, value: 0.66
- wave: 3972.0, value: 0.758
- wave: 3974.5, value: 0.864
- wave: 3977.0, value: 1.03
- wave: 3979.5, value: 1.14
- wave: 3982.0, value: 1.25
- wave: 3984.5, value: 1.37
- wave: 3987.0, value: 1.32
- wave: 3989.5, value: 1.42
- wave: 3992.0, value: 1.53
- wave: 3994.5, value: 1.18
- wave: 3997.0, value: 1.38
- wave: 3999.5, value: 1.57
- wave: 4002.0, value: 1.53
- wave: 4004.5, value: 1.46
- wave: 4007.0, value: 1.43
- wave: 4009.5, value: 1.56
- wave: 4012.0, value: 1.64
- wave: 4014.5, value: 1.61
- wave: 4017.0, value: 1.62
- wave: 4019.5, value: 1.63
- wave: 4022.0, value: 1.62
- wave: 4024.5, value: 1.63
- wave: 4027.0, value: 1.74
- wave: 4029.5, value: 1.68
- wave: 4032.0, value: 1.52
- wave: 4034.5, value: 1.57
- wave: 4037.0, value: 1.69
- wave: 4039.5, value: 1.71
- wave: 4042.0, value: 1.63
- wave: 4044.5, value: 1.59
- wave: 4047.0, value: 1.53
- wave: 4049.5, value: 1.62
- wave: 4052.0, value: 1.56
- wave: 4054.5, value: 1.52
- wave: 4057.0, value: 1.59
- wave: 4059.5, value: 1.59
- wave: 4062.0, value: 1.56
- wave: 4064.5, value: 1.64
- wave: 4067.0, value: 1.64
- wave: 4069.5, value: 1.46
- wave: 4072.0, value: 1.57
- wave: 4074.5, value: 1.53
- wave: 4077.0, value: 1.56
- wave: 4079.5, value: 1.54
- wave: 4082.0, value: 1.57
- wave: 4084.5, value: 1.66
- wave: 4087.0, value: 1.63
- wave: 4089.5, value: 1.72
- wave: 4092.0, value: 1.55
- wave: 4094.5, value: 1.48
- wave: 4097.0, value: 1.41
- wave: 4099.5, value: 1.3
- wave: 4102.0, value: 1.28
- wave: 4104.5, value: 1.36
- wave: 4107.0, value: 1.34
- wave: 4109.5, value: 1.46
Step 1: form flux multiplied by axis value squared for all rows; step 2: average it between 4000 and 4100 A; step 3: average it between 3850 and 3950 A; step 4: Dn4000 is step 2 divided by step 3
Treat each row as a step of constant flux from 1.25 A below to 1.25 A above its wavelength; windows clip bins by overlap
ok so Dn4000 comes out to 1.61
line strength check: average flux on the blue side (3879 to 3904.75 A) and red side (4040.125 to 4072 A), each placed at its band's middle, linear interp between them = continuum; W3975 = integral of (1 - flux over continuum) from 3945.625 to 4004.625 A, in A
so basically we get 6.54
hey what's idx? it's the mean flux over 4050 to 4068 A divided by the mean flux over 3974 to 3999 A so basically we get 1.25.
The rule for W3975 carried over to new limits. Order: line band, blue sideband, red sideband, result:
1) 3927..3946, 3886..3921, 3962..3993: 4.8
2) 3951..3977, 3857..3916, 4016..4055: 7.7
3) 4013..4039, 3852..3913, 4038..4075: -2.4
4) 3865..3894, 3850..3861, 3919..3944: -1.5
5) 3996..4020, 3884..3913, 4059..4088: -2.4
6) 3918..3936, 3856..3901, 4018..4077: 3.8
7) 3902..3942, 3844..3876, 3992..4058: 5.9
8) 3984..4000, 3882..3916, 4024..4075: 0.3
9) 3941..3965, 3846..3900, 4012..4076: 2.4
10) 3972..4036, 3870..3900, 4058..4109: -4.9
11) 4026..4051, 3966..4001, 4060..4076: -3.6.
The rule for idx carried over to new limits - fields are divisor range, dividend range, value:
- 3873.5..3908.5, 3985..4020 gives 1.38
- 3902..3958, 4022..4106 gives 1.41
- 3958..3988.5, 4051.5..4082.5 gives 1.60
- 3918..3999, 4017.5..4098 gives 1.49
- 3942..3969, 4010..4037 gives 1.49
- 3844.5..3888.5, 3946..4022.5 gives 1.24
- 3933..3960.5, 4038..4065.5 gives 1.45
